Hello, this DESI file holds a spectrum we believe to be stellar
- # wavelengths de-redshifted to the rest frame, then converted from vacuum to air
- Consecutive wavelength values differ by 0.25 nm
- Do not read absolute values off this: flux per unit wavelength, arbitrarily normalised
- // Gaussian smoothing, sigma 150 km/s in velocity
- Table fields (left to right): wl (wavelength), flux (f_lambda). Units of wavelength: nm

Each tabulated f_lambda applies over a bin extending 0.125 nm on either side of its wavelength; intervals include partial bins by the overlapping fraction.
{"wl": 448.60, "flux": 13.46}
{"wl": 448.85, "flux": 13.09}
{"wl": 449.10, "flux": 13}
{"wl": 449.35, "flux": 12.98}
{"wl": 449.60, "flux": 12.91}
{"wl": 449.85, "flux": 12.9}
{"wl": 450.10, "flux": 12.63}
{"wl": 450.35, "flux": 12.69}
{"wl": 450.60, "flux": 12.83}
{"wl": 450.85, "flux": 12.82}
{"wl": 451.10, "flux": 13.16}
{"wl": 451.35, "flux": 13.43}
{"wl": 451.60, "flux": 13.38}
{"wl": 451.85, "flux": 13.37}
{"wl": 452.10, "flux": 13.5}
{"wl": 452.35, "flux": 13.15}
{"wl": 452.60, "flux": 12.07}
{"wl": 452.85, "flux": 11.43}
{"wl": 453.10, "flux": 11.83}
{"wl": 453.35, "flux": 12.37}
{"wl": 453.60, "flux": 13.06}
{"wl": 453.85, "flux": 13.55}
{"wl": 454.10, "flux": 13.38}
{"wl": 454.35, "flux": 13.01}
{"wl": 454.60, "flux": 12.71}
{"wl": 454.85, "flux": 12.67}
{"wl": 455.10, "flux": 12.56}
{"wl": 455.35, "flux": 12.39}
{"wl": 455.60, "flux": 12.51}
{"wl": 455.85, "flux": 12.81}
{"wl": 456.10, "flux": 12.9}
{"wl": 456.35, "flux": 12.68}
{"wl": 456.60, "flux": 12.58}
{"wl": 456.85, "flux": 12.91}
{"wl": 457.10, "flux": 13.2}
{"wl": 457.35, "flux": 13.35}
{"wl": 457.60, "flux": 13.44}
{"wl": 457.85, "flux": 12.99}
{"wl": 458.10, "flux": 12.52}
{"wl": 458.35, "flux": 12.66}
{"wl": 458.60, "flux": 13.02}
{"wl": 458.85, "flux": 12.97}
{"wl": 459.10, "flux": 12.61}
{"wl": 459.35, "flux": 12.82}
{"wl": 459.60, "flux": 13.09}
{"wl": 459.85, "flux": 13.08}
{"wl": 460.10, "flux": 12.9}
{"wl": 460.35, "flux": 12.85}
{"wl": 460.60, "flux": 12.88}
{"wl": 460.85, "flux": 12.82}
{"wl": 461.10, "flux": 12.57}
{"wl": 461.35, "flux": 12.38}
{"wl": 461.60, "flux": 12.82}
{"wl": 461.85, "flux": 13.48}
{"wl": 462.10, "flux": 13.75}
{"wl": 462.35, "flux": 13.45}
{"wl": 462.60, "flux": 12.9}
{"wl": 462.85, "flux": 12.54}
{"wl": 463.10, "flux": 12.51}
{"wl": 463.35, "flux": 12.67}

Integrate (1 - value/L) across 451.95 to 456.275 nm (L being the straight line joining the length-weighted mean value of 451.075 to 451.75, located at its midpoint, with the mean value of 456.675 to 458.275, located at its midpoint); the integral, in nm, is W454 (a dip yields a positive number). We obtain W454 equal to 0.17 nm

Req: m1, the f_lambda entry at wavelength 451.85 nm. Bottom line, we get 13.37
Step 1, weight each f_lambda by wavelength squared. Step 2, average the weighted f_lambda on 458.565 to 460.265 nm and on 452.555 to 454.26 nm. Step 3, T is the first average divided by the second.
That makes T 1.06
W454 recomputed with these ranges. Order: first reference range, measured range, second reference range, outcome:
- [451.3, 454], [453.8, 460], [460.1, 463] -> -0.005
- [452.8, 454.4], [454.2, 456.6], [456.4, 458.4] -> 0.024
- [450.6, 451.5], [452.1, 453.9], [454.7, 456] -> 0.049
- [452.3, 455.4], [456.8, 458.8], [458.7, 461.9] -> -0.039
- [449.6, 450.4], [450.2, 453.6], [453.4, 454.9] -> 0.030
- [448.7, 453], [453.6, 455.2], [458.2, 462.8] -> -0.010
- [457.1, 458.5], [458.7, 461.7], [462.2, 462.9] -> 0.048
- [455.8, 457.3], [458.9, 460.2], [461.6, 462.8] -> 0.018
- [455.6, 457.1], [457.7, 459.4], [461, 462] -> 0.001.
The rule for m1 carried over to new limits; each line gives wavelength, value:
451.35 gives 13.43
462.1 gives 13.75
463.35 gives 12.67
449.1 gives 13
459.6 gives 13.09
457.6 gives 13.44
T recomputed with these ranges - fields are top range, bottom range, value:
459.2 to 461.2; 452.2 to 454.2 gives 1.05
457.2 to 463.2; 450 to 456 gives 1.04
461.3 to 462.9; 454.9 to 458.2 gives 1.05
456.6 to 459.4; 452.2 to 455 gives 1.04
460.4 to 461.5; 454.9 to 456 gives 1.03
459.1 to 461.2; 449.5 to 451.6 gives 1.04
